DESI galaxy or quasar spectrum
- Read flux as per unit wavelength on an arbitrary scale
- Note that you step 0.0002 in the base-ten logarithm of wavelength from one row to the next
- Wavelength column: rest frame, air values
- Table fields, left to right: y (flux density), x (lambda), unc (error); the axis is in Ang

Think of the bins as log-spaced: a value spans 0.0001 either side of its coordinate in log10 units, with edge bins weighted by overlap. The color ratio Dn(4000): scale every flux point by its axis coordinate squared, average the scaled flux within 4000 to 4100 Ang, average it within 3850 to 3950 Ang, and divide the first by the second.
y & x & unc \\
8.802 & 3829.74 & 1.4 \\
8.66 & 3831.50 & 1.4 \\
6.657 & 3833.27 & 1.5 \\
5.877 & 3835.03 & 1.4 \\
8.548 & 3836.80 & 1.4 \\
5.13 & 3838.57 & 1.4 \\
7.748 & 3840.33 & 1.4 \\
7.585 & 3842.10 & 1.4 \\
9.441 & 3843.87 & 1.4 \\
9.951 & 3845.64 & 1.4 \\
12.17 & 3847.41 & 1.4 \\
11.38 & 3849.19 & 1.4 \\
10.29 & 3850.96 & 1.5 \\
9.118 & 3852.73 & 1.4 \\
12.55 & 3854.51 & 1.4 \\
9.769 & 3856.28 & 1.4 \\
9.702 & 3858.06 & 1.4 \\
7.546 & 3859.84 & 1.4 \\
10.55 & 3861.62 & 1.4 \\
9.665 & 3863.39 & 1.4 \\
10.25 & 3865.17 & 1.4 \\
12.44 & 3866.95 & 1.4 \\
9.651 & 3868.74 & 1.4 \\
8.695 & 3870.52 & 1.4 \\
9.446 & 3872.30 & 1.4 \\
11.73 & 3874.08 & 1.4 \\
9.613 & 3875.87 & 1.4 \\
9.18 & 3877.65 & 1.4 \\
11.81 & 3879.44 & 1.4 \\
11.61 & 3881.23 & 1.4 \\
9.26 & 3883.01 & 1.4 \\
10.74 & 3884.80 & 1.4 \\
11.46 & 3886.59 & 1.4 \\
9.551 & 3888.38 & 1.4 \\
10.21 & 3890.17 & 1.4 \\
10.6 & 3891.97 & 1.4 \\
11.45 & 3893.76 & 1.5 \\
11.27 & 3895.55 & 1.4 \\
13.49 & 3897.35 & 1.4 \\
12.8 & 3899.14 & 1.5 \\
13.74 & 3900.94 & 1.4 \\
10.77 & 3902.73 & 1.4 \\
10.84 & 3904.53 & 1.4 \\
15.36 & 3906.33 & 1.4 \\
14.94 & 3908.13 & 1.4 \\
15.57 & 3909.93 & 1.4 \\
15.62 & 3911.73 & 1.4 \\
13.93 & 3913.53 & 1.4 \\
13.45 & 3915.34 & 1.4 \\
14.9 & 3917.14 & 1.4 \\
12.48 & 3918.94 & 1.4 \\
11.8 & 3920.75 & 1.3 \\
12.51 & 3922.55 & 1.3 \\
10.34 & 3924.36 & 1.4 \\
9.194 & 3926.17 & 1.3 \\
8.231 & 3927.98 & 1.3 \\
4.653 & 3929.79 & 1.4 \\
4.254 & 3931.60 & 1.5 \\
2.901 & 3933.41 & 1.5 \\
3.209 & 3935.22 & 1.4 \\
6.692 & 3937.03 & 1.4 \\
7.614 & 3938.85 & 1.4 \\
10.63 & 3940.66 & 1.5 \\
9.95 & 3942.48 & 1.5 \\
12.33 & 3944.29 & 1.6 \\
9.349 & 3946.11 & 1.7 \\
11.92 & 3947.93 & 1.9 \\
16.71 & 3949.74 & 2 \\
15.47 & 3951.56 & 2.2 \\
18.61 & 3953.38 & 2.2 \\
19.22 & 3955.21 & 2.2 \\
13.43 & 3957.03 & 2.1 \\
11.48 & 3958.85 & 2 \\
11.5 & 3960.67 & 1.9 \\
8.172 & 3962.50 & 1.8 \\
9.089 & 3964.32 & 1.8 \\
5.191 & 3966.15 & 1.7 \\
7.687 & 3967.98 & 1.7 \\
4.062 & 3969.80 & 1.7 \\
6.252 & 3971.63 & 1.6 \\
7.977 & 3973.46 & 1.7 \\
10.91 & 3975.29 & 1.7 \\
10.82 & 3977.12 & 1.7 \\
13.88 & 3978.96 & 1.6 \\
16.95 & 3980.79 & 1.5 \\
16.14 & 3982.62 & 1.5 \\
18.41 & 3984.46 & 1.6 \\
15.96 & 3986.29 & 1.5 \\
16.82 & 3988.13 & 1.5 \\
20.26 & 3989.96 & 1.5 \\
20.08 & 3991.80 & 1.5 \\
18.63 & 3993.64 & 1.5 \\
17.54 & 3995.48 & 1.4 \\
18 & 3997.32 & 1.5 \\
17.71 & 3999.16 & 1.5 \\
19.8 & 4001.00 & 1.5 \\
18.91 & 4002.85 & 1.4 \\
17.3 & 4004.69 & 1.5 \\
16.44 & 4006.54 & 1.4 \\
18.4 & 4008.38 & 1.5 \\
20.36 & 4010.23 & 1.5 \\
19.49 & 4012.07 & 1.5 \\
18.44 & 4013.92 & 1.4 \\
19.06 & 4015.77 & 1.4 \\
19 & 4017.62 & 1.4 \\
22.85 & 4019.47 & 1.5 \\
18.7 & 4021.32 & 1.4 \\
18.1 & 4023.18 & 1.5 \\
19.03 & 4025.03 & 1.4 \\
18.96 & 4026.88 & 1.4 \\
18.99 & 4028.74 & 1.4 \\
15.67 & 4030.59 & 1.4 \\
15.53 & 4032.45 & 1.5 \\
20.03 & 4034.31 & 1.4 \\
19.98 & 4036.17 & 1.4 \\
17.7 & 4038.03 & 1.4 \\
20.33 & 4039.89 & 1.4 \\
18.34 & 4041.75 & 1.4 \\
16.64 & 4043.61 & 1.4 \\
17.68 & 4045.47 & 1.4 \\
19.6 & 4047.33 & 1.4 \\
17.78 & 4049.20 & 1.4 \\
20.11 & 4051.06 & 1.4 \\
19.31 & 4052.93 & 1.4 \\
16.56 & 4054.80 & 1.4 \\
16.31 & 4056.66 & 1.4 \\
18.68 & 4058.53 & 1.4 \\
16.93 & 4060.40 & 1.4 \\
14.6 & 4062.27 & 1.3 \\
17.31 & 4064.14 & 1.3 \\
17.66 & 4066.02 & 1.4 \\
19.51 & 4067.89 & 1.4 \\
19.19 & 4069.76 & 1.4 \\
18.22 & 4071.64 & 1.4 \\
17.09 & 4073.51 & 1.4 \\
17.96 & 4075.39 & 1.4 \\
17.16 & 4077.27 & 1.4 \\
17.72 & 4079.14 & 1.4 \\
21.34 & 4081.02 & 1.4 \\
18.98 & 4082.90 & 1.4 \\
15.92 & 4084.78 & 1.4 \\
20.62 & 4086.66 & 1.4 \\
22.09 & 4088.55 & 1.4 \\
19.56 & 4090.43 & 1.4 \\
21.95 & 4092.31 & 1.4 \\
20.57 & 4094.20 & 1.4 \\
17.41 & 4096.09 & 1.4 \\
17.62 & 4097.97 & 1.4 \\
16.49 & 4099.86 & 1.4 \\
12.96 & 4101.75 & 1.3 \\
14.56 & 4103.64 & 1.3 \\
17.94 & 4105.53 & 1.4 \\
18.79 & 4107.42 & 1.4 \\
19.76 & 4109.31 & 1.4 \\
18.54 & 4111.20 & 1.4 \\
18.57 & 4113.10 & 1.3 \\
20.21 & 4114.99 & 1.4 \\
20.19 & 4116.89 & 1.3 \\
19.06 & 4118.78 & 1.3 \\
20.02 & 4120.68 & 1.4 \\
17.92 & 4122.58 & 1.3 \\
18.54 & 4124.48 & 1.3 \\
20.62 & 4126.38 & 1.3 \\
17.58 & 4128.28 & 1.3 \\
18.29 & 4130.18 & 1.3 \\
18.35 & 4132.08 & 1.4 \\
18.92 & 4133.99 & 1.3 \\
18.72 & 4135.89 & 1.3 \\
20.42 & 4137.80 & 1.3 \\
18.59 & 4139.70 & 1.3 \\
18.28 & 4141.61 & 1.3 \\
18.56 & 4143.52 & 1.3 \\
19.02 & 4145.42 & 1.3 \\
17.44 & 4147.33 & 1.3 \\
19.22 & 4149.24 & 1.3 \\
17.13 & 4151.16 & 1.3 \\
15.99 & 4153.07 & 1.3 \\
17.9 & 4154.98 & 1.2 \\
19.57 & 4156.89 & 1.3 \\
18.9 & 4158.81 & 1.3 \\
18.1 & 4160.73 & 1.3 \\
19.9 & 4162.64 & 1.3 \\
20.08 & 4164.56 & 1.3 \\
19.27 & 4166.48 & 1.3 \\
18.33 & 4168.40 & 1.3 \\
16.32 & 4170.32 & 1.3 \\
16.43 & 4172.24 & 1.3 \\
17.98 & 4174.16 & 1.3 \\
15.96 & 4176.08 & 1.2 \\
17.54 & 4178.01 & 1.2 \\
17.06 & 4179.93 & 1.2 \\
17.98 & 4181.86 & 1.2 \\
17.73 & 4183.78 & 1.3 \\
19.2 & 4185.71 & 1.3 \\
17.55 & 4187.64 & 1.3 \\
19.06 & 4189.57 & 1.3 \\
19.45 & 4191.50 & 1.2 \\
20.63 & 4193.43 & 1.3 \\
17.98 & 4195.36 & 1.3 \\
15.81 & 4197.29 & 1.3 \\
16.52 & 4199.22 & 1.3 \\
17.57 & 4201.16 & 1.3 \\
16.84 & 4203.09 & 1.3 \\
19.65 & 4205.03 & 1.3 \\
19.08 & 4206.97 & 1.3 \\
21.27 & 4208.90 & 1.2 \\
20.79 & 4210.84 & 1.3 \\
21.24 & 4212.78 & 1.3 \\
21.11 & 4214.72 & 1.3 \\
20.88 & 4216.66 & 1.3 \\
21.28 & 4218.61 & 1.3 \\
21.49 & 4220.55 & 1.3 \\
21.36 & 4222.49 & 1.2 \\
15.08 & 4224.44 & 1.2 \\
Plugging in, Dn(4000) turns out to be 1.88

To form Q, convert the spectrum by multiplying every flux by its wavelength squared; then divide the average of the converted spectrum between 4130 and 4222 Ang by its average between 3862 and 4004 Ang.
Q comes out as 1.74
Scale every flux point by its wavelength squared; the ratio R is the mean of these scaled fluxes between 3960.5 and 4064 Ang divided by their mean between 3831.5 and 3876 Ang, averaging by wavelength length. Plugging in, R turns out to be 1.90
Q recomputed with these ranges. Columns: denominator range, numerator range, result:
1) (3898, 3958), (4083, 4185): 1.75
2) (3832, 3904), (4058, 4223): 2.11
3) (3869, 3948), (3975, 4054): 1.79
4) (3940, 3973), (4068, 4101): 1.80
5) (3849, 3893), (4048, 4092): 1.98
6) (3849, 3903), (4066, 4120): 1.94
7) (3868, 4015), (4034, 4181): 1.58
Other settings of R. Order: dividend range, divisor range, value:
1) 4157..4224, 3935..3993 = 1.72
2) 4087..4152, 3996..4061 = 1.06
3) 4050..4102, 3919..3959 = 1.86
